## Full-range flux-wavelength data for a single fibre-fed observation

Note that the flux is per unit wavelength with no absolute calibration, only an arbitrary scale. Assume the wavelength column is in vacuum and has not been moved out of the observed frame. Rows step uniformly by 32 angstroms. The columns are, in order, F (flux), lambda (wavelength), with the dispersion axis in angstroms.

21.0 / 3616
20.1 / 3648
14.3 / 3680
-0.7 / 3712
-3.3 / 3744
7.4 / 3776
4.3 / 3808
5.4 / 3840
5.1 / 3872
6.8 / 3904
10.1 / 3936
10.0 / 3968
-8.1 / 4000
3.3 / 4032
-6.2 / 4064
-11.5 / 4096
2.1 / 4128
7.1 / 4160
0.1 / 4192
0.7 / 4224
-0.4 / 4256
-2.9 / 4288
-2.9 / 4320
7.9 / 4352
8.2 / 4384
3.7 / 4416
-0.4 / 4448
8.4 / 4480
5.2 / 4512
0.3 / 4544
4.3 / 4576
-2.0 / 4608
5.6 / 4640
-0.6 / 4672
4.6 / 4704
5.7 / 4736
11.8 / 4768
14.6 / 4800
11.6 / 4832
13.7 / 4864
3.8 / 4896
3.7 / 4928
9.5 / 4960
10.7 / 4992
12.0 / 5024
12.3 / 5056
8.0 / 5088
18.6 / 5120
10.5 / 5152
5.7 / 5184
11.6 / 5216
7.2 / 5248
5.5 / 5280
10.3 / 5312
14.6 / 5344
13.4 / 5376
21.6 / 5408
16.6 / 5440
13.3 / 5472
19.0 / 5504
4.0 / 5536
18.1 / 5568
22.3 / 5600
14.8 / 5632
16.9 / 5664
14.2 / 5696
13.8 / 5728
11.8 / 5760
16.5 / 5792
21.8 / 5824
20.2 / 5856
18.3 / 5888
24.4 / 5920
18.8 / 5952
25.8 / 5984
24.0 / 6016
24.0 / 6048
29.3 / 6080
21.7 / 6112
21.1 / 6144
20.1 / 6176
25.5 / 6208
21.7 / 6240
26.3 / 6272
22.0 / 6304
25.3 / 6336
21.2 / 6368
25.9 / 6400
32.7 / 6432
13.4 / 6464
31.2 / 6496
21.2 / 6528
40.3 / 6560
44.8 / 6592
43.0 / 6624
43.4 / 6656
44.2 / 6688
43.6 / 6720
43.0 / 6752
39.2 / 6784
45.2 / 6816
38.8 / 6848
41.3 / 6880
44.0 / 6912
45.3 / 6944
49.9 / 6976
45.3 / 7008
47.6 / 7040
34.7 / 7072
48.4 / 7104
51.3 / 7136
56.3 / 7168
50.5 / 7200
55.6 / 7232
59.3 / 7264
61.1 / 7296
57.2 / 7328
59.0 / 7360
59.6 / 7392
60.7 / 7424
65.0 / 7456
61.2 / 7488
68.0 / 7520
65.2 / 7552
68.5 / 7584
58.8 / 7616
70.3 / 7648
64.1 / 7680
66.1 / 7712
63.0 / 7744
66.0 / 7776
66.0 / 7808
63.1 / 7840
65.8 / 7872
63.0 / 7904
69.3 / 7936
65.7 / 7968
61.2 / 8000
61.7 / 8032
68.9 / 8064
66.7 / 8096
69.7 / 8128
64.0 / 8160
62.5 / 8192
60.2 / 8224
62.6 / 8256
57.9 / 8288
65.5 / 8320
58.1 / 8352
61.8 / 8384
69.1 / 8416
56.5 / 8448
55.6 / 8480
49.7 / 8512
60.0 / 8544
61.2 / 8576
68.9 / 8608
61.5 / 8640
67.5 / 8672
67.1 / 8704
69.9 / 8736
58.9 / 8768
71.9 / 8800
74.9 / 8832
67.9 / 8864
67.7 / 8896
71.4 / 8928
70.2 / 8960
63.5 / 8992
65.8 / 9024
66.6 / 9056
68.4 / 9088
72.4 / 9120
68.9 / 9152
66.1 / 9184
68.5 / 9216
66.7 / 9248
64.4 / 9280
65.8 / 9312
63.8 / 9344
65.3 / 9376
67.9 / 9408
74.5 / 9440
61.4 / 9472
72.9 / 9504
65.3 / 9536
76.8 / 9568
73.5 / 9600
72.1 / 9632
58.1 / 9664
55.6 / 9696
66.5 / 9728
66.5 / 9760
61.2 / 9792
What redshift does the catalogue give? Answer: 0.64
